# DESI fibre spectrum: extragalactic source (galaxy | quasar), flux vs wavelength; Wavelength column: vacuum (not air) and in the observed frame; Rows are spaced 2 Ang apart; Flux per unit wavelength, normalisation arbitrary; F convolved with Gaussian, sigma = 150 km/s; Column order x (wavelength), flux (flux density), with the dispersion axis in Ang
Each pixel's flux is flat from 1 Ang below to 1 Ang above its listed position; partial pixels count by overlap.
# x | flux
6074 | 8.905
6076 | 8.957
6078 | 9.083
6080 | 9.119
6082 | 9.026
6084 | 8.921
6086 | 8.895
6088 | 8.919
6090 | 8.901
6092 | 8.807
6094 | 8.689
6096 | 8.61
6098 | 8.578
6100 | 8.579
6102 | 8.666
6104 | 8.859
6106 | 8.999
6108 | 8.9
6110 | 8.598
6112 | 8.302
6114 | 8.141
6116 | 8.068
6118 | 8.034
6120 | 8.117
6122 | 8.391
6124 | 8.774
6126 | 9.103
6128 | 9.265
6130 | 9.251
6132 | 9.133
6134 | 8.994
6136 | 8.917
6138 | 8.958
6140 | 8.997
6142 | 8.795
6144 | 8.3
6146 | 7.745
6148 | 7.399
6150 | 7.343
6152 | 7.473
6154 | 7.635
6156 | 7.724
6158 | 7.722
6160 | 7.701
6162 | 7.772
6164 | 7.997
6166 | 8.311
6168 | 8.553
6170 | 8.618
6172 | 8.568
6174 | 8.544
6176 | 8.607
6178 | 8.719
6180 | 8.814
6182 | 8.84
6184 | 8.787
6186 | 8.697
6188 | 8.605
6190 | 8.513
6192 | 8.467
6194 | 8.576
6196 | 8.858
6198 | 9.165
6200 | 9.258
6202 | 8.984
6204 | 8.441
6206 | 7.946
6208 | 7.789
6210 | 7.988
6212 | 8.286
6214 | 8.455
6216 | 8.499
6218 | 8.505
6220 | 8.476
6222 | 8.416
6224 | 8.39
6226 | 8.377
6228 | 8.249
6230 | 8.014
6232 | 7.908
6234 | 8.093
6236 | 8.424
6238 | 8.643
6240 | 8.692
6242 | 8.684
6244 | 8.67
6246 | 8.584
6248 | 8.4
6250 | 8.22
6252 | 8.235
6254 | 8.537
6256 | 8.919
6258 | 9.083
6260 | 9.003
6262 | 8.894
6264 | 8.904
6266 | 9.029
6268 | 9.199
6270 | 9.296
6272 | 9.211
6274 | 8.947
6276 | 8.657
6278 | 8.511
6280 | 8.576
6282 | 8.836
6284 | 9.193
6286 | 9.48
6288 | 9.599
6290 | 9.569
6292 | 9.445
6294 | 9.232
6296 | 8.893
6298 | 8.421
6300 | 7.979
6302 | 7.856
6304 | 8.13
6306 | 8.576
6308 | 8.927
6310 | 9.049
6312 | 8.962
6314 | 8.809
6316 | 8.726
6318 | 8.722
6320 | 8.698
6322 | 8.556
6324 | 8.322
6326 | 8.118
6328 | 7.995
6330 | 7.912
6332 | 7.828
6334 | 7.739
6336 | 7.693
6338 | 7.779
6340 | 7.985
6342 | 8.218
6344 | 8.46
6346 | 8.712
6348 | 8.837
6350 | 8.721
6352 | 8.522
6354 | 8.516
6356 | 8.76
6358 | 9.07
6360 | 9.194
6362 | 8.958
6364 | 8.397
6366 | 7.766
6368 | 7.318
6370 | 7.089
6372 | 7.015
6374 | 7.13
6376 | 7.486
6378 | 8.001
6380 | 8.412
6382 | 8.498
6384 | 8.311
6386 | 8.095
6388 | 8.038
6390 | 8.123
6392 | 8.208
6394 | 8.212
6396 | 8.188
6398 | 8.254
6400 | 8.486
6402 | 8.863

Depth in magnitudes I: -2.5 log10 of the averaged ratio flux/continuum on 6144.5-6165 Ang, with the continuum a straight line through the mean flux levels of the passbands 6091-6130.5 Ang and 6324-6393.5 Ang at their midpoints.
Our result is 0.118 mag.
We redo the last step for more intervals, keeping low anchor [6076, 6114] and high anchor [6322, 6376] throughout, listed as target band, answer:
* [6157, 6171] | 0.07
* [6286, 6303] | -0.08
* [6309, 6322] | -0.07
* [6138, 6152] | 0.07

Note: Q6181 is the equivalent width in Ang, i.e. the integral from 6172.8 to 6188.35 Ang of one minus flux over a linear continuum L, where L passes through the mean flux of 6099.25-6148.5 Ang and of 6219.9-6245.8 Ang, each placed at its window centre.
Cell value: -0.4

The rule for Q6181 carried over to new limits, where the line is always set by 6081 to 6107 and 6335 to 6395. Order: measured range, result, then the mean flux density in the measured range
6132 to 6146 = -0.1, 8.77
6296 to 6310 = -0.1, 8.41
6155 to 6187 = 0.9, 8.37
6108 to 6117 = 0.4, 8.35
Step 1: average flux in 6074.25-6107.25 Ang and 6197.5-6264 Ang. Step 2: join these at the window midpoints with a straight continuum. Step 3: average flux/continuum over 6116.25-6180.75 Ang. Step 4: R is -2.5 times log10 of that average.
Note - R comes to 0.04 mag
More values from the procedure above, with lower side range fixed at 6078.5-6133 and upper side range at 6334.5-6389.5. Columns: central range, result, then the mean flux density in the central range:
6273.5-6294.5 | -0.09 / 9.1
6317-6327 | -0.03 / 8.48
